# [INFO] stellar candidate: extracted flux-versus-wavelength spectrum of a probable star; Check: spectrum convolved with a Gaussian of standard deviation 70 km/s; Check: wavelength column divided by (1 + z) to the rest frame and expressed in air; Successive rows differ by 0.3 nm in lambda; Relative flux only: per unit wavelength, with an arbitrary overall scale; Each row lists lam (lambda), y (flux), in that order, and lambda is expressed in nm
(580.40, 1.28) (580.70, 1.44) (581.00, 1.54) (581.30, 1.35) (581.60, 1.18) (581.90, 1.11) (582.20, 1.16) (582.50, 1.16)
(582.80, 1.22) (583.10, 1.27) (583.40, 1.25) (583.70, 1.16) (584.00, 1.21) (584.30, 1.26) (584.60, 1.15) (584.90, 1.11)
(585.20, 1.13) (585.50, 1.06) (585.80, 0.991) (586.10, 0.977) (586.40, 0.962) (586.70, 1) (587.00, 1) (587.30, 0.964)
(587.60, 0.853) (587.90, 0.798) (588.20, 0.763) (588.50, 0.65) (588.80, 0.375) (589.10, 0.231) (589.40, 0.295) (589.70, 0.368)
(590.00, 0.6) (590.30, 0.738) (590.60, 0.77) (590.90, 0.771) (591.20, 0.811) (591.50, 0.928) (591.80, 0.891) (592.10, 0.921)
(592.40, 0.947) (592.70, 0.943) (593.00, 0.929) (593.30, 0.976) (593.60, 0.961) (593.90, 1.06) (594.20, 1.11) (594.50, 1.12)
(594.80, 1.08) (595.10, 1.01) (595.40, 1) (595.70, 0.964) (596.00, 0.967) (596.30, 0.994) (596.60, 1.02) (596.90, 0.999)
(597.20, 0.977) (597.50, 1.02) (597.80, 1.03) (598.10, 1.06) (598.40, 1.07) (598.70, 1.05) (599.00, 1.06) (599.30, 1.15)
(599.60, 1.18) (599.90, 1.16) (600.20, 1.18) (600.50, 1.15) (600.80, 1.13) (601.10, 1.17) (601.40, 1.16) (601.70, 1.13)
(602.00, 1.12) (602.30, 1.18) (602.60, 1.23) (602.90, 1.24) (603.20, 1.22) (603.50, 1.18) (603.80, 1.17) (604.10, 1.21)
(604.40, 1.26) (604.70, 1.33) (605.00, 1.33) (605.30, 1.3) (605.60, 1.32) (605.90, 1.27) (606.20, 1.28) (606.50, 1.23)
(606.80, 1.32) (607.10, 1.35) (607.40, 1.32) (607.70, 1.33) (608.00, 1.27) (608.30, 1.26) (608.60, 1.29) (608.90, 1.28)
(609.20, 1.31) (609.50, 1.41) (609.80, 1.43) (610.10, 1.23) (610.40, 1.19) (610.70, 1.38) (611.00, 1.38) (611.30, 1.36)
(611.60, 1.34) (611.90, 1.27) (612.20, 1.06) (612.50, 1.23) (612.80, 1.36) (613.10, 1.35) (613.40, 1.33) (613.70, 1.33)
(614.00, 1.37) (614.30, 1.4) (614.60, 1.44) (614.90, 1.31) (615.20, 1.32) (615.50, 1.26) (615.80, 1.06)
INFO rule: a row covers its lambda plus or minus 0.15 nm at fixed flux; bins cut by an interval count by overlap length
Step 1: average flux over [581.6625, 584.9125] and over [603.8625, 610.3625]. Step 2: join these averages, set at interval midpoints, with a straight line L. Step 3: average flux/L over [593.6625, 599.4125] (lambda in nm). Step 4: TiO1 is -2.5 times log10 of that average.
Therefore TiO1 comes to 0.20 mag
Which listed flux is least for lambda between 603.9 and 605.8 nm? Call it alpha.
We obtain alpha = 1.21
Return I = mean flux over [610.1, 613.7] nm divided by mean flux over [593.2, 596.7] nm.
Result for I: 1.27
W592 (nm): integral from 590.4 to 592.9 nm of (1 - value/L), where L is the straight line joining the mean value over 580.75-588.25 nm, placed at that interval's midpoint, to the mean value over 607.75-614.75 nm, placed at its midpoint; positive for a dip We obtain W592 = 0.64 nm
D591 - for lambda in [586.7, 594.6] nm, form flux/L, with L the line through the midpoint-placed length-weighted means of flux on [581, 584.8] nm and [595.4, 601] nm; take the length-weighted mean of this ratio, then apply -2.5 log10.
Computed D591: 0.38 mag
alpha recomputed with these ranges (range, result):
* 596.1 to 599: 0.977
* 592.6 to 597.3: 0.929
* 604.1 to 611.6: 1.19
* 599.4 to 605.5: 1.12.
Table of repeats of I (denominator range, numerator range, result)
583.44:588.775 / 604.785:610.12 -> 1.32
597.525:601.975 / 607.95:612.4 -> 1.16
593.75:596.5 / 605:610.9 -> 1.26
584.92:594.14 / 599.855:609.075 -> 1.49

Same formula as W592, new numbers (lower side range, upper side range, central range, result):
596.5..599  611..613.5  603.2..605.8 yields -0.24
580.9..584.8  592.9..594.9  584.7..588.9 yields 0.90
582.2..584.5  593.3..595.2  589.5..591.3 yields 0.72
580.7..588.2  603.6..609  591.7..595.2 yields 0.56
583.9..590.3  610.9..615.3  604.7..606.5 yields -0.17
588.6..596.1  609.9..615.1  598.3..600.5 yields -0.28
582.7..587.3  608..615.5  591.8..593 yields 0.24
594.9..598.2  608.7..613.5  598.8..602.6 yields -0.21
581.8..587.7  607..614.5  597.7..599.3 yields 0.20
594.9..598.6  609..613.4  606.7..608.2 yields -0.10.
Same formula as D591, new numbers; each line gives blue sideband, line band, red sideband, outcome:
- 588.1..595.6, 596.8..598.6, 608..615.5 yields -0.074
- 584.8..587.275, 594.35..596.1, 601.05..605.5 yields 0.103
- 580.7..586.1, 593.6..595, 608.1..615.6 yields 0.156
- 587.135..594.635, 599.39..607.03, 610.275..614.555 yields -0.121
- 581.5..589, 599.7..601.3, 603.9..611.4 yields 0.051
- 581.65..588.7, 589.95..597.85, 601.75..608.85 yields 0.201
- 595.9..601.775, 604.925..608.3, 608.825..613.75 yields -0.065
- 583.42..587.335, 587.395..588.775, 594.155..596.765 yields 0.401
